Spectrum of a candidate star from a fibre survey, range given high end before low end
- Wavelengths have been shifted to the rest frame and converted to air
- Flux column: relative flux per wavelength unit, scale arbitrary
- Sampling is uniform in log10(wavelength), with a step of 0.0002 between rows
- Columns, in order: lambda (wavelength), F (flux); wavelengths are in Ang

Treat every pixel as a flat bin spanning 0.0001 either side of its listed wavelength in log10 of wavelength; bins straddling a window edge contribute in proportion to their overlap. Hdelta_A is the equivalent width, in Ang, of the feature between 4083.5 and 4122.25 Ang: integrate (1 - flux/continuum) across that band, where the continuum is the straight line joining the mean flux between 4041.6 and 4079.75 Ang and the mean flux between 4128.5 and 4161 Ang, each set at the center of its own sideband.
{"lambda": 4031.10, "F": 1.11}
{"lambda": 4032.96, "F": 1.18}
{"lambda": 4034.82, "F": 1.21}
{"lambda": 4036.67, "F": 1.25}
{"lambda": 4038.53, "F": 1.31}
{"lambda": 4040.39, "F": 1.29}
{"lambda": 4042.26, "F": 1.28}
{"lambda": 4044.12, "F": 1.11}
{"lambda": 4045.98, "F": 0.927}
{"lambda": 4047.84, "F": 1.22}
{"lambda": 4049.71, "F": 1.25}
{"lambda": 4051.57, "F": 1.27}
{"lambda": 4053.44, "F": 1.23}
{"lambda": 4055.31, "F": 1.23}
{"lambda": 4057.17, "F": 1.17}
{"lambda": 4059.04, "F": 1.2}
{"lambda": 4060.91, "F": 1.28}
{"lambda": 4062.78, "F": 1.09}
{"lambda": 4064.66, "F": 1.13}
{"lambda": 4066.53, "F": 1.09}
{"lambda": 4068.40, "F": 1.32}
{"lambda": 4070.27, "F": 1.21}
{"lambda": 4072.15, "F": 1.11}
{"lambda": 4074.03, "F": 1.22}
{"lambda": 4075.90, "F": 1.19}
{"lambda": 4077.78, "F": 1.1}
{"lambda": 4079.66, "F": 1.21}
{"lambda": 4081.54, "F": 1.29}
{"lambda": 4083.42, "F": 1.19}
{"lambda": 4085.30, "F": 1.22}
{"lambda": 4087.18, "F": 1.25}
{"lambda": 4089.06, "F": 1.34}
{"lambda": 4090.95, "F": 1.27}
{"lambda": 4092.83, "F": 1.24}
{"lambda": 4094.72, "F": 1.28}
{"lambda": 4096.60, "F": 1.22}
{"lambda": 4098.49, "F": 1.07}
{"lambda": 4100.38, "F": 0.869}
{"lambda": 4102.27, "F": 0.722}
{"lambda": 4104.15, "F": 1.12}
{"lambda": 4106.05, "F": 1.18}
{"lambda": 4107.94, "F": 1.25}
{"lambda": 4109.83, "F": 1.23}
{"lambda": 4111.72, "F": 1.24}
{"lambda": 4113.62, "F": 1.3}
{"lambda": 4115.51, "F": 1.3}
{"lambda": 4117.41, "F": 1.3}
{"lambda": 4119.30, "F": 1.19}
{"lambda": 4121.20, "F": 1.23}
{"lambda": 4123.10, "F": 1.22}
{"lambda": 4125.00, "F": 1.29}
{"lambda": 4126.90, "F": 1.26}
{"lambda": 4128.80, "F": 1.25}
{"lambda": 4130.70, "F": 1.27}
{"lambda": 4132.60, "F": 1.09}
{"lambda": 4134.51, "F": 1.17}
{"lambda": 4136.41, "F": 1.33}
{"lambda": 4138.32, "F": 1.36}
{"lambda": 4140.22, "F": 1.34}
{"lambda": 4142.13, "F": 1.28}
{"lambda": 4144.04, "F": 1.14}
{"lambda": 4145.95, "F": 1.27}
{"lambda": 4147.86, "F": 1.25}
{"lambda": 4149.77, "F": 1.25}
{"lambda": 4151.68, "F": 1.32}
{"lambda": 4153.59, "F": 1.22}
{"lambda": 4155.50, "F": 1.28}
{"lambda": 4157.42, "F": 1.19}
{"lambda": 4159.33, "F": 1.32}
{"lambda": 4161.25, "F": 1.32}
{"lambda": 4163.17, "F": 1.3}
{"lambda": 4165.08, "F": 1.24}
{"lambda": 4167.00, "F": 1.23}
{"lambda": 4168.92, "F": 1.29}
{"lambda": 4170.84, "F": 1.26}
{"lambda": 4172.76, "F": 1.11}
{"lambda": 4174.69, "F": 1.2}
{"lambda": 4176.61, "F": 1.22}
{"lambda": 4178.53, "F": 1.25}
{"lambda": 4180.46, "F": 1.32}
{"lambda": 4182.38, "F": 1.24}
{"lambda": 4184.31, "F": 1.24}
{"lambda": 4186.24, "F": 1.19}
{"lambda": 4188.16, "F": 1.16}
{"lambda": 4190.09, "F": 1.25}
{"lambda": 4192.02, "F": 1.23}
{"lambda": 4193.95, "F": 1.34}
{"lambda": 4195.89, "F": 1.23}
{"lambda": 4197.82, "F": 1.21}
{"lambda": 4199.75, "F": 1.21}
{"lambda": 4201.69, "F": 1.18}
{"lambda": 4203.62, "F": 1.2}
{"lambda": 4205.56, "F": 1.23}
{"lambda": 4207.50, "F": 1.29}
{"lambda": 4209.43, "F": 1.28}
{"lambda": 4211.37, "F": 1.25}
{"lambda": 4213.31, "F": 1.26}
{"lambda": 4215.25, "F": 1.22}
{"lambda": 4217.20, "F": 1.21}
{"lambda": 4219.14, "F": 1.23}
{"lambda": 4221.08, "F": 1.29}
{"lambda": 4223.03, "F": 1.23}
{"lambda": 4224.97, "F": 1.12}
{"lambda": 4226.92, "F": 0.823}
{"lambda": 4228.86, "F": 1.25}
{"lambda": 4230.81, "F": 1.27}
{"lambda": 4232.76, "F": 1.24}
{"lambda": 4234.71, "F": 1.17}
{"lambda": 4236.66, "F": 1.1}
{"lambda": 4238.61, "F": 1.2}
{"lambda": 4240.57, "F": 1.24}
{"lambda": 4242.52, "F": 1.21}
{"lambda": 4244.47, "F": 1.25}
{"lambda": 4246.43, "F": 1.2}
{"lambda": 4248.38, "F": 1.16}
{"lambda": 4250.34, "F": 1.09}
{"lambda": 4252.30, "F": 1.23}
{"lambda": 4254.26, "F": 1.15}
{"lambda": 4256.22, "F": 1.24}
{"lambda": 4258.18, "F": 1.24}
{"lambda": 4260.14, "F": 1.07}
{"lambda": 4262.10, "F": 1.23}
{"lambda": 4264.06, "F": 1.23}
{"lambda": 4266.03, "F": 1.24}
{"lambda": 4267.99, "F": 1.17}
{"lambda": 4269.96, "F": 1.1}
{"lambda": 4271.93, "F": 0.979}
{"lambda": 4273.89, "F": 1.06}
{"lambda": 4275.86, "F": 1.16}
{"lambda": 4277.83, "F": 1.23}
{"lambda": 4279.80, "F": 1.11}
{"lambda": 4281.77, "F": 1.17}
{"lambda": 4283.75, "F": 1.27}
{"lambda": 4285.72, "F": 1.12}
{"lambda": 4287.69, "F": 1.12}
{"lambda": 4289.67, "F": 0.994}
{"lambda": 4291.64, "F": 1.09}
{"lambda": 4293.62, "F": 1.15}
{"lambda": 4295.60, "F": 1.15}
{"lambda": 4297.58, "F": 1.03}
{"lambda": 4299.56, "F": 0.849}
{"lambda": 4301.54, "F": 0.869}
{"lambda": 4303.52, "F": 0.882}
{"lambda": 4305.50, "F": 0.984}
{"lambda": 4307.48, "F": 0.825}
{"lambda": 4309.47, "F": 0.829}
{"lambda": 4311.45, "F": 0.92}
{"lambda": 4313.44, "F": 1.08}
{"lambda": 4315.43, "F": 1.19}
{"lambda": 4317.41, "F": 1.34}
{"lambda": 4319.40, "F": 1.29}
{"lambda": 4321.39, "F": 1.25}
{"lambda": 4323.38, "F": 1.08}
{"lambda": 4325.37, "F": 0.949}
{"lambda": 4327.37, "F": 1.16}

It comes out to 0.9 Ang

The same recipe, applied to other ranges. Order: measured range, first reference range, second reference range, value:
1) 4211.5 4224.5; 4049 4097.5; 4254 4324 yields -1.1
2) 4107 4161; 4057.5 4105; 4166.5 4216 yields -2.5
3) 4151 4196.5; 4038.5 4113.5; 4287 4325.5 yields -4.9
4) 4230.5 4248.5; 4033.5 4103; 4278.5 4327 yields -1.7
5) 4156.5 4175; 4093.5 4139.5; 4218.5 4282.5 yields -0.9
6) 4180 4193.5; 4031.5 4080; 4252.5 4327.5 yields -1.1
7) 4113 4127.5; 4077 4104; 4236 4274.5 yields -1.2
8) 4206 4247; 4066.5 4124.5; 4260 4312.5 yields -3.7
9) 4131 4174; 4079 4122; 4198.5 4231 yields -1.8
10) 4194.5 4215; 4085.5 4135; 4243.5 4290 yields -1.0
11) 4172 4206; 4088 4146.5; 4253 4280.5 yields -1.0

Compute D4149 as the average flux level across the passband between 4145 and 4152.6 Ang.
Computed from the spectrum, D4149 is 1.27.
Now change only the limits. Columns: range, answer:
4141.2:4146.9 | 1.23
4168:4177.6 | 1.22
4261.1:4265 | 1.23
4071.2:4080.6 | 1.17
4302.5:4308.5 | 0.897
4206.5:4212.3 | 1.27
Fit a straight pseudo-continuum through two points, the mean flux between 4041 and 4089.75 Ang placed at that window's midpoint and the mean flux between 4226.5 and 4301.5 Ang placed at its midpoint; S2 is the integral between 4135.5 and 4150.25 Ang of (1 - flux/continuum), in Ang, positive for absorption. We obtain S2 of -1.3 Ang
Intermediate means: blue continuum 1.2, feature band 1.28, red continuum 1.15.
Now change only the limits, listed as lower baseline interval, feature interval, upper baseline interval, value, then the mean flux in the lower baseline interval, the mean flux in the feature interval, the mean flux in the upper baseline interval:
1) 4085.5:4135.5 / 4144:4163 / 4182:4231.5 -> -0.90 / 1.2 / 1.26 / 1.22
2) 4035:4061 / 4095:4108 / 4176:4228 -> 1.66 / 1.21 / 1.06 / 1.22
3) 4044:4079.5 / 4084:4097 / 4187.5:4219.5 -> -0.76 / 1.18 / 1.26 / 1.23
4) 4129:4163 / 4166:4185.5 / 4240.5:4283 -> 0.01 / 1.26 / 1.24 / 1.17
